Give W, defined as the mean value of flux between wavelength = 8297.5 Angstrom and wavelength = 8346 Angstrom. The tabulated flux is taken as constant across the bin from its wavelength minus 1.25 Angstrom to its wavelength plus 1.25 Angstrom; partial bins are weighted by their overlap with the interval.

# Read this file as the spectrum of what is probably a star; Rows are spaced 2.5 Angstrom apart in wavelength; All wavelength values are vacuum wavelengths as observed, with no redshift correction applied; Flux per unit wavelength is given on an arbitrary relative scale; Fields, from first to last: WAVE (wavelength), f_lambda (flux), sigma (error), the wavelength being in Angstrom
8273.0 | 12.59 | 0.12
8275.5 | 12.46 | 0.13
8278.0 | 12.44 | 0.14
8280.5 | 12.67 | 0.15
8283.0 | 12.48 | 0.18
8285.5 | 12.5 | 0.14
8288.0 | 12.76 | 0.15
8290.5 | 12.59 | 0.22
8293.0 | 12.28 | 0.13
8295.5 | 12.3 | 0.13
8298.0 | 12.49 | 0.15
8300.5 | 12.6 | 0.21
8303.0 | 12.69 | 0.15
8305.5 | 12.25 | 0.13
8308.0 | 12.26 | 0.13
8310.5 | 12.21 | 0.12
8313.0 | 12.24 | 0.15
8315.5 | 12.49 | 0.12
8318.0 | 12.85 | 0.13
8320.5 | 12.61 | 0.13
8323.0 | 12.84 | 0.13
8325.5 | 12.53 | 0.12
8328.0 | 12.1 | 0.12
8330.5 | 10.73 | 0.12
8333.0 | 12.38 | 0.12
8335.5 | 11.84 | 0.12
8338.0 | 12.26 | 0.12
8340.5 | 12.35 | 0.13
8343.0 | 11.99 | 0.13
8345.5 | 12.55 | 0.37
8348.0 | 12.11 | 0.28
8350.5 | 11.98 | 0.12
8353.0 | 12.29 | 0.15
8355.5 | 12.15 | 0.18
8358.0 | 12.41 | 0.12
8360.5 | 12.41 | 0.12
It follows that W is 12.3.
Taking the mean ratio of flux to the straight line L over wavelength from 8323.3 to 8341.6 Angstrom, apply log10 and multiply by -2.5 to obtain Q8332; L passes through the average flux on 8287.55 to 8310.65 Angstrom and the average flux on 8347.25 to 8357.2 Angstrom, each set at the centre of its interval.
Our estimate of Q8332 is 0.02 mag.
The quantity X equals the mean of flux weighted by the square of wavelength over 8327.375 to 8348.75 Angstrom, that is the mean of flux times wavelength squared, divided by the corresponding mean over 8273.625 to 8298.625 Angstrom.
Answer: 0.97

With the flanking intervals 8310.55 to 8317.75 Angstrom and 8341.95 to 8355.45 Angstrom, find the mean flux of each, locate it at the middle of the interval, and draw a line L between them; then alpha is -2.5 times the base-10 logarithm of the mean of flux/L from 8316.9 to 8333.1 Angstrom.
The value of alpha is 0.005 mag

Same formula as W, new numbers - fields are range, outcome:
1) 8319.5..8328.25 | 12.6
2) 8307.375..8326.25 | 12.5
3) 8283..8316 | 12.4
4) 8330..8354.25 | 12.1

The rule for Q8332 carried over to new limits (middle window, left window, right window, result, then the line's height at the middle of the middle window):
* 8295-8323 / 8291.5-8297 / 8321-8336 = -0.022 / 12.2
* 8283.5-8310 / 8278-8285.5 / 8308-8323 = 0.005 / 12.5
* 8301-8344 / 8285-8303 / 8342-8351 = 0.005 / 12.3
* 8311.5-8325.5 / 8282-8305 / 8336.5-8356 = -0.020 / 12.4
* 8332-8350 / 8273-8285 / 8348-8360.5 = 0.006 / 12.3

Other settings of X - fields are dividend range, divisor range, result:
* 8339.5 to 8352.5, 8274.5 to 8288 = 0.99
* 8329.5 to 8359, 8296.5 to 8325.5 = 0.98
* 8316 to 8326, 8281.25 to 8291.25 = 1.02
